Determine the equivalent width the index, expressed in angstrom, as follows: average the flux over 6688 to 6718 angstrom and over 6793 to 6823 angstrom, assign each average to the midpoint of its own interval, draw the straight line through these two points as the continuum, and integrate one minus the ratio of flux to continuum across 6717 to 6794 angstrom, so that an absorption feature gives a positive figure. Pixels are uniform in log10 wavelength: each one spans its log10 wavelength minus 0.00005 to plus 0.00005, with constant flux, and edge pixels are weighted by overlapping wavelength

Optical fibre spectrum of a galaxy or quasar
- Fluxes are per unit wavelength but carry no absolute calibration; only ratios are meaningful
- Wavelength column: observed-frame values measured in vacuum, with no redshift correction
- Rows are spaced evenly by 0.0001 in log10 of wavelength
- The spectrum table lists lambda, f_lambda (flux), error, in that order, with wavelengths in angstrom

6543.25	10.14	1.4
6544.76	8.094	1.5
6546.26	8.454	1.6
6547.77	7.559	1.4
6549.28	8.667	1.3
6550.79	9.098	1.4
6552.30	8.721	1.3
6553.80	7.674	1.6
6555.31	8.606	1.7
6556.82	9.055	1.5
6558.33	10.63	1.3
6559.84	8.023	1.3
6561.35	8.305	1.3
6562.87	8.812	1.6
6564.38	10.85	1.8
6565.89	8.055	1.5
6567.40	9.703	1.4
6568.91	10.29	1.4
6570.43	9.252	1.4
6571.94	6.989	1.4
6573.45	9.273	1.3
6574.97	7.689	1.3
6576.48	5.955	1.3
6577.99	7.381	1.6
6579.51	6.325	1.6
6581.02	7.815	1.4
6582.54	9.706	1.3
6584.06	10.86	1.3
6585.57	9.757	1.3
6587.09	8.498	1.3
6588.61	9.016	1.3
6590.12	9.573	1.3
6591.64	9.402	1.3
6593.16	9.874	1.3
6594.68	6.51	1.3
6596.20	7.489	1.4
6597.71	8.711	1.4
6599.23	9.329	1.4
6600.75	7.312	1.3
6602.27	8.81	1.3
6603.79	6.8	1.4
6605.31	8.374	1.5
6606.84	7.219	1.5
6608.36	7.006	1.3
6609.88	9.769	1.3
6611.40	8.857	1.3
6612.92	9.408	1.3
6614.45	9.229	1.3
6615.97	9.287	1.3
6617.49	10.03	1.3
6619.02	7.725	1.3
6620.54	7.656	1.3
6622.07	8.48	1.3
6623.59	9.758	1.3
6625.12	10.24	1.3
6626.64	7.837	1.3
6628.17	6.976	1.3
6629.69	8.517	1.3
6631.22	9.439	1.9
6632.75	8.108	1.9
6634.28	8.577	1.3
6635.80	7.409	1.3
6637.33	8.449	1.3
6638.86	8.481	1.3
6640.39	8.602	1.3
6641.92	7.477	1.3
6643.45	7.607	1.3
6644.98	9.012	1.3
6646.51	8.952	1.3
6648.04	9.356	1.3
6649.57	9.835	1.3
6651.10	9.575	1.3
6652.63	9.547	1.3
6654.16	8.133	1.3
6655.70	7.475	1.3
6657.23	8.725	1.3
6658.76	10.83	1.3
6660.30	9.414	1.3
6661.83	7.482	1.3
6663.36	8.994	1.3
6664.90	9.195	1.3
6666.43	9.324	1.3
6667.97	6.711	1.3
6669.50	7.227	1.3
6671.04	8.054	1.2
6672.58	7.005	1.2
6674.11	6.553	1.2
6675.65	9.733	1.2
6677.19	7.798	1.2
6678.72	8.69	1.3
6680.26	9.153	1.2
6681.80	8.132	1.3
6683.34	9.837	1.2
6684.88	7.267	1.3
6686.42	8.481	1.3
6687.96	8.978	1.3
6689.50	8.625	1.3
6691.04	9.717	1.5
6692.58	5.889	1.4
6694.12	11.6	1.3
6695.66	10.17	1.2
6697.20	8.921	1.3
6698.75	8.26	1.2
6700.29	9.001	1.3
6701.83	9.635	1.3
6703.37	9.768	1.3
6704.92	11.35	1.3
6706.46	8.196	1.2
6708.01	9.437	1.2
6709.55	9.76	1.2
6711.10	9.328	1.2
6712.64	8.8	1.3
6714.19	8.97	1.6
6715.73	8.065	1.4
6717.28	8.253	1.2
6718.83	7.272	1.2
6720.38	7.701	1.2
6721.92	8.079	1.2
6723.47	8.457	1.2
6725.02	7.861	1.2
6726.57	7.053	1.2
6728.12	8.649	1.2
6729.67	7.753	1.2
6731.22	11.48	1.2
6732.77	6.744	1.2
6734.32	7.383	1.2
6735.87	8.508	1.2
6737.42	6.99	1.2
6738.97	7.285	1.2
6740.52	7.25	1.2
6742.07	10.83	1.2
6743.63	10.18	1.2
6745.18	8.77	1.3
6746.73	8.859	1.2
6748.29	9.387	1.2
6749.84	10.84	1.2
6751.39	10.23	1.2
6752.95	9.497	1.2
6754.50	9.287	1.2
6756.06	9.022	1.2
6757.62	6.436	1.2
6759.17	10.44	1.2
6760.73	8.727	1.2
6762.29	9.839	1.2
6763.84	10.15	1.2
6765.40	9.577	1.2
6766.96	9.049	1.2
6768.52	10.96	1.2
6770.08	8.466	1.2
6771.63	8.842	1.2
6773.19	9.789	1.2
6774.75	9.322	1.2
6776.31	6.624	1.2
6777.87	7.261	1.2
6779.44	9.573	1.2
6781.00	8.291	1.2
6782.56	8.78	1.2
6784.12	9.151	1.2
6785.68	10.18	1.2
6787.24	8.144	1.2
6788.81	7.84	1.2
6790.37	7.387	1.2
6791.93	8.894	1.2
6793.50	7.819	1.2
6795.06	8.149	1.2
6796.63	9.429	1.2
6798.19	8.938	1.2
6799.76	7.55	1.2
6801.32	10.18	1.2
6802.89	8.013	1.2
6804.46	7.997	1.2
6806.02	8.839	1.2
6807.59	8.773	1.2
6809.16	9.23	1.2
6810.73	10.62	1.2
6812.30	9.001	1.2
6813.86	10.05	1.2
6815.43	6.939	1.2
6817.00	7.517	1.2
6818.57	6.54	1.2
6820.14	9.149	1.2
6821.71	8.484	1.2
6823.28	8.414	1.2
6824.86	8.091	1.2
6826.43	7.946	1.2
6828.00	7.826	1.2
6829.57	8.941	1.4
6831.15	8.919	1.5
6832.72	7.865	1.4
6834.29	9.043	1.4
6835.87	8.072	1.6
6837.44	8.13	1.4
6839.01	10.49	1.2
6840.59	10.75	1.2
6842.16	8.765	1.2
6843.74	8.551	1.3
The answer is 1.4 angstrom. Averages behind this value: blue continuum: 9.14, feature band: 8.71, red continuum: 8.6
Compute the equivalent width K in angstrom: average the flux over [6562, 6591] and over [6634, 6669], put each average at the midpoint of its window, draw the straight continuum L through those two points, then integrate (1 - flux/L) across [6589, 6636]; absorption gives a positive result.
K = 0.90 angstrom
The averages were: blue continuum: 8.73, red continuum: 8.65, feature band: 8.53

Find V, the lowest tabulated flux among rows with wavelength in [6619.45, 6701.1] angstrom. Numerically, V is 5.889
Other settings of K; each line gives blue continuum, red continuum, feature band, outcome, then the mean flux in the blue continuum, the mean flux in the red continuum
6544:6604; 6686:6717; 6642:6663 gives 0.1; 8.59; 9.14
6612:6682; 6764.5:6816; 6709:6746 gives 1.3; 8.57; 8.79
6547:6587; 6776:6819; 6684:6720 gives -1.5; 8.65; 8.53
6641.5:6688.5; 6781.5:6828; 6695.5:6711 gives -1.6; 8.54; 8.54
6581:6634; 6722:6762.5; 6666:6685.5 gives 1.4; 8.68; 8.73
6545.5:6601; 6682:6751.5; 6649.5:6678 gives 0.8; 8.64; 8.78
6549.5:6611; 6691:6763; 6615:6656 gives 0.2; 8.57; 8.84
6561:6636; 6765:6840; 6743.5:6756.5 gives -1.4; 8.57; 8.65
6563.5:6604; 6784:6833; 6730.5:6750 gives -0.4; 8.59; 8.52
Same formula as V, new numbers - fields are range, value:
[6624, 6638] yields 6.976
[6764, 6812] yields 6.624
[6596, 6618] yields 6.8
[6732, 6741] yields 6.744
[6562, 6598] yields 5.955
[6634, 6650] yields 7.409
